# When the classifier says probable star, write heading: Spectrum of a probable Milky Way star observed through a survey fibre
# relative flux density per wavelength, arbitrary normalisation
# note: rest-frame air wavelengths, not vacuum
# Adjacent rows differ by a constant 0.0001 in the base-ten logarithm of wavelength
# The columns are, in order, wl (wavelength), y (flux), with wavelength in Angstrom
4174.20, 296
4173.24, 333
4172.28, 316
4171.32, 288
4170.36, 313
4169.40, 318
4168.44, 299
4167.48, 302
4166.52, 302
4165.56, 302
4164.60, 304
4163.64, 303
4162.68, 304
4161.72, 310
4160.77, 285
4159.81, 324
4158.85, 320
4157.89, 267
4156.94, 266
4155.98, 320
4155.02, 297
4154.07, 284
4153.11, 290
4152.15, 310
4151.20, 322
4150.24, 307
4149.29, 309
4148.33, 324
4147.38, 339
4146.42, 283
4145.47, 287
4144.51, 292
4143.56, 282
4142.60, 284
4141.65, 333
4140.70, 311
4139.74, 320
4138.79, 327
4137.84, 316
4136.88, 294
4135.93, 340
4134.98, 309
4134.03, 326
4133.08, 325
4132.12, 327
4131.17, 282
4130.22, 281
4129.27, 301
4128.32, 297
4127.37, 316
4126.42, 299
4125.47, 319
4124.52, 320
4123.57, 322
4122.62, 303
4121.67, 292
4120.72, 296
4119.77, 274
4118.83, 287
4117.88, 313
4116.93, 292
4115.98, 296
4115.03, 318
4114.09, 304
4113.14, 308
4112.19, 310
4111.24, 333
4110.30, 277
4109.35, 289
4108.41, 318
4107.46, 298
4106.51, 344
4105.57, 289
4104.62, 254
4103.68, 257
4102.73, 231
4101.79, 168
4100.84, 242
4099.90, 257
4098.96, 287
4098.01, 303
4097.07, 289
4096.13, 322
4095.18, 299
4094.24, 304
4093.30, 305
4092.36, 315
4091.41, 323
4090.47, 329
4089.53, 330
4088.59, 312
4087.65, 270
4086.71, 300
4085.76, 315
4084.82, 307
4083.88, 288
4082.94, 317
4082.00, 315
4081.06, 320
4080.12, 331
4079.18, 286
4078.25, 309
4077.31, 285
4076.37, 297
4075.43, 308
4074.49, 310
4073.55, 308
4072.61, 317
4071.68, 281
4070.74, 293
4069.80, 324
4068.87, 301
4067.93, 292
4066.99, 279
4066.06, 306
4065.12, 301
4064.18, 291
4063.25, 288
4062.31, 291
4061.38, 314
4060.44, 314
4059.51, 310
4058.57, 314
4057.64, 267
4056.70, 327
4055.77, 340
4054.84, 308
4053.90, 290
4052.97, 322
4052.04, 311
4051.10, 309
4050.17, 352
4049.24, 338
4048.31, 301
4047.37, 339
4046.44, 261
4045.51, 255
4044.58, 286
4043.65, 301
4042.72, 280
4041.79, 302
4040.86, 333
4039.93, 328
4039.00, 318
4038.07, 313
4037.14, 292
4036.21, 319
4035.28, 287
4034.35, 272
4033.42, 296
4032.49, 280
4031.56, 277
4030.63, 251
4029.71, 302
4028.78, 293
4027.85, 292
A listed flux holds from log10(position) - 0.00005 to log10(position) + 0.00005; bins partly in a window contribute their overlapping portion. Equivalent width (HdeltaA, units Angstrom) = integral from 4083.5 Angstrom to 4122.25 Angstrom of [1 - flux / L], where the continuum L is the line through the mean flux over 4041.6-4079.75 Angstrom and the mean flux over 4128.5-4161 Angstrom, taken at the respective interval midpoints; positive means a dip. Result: 1.3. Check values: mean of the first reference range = 303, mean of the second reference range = 305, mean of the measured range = 294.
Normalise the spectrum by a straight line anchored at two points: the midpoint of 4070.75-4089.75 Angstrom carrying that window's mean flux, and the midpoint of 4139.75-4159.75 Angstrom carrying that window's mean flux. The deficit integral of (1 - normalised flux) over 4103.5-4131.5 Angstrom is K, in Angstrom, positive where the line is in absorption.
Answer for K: 0.3 Angstrom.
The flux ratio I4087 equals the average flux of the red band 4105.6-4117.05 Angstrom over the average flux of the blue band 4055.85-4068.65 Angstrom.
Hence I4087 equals 1.02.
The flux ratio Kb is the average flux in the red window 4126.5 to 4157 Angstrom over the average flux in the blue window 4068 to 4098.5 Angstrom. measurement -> 1.00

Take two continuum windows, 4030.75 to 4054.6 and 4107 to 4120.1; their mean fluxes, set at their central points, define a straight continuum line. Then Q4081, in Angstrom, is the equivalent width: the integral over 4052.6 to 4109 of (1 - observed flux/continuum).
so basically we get 0.60 Angstrom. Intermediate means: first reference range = 302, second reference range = 302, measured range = 298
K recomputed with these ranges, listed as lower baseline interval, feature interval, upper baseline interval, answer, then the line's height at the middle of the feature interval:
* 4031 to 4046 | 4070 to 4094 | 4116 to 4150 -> -0.5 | 301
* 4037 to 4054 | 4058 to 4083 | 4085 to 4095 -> 0.4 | 309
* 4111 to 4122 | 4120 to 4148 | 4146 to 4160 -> -0.5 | 302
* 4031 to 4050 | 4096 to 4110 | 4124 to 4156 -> 1.3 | 305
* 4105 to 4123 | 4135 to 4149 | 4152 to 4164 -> -0.5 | 299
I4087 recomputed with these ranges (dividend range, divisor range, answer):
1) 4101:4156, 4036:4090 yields 0.98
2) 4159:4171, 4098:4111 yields 1.12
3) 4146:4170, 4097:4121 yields 1.06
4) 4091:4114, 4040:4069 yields 0.95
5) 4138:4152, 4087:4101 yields 1.03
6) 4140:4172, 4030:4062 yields 1.00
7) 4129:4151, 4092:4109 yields 1.09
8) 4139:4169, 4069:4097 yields 0.99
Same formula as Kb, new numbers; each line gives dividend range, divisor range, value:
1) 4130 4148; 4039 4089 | 1.01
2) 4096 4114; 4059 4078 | 0.94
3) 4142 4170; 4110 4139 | 0.98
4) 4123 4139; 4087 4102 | 1.06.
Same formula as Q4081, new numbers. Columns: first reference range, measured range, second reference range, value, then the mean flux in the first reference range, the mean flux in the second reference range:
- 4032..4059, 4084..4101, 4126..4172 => 0.2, 305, 305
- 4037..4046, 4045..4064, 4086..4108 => -0.6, 301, 288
